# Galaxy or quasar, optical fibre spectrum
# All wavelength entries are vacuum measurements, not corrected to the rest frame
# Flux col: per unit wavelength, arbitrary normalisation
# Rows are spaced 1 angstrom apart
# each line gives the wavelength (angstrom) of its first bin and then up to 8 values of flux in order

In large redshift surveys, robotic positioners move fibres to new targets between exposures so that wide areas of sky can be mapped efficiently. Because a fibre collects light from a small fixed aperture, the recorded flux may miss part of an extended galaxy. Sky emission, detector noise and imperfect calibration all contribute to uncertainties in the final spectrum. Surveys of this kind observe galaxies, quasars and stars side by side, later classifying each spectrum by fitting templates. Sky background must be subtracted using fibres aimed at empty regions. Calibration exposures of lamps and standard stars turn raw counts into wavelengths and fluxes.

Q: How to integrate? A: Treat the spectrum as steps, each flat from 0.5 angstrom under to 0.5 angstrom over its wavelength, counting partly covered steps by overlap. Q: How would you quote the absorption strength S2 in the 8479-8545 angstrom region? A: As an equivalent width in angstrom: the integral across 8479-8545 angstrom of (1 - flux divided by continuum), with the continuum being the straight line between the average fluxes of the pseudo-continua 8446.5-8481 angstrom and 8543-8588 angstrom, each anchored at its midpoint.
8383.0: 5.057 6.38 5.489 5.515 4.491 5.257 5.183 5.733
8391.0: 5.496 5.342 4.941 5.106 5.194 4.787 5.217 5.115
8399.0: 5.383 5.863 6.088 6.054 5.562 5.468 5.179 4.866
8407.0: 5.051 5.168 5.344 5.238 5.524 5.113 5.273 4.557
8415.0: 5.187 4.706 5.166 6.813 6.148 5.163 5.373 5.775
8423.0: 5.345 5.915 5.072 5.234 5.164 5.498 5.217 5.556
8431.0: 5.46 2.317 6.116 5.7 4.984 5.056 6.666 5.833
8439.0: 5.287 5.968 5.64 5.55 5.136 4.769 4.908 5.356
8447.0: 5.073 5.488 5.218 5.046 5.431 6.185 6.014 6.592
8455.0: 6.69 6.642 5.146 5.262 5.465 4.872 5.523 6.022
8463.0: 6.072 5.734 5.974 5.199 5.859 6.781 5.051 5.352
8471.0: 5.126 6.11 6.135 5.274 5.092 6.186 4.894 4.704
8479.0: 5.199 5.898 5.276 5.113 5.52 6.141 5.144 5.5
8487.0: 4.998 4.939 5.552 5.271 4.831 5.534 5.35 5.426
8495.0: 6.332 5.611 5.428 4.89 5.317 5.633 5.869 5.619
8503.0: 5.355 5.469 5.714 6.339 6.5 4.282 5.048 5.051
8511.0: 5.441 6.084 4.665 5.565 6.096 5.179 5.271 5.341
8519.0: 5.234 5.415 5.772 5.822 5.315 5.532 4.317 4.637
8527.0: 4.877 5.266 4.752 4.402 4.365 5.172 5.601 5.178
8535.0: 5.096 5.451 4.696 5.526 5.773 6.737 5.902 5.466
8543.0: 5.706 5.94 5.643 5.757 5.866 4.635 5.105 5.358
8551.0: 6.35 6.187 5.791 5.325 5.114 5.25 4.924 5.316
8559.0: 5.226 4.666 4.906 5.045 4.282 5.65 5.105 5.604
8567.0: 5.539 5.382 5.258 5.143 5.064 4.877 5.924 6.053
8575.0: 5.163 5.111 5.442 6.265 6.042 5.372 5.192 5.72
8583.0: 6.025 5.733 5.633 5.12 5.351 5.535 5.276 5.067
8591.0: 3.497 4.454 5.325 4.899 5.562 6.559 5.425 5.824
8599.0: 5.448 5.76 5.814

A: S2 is 1.60 angstrom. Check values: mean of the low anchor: 5.62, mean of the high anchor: 5.42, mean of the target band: 5.39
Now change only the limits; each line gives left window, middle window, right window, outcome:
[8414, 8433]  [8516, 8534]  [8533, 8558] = 1.2 angstrom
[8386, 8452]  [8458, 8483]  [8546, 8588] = -0.8 angstrom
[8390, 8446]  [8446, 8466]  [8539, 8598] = -1.2 angstrom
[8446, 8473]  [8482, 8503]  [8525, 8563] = 0.4 angstrom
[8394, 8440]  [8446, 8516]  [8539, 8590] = -1.7 angstrom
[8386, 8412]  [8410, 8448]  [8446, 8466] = 1.1 angstrom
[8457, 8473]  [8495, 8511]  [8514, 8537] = -0.5 angstrom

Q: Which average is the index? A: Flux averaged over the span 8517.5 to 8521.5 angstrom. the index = 5.44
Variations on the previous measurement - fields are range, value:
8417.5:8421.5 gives 5.87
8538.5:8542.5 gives 5.97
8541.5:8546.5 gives 5.7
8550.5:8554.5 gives 5.91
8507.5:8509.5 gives 4.67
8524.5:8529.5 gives 4.77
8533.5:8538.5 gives 5.19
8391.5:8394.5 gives 5.13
